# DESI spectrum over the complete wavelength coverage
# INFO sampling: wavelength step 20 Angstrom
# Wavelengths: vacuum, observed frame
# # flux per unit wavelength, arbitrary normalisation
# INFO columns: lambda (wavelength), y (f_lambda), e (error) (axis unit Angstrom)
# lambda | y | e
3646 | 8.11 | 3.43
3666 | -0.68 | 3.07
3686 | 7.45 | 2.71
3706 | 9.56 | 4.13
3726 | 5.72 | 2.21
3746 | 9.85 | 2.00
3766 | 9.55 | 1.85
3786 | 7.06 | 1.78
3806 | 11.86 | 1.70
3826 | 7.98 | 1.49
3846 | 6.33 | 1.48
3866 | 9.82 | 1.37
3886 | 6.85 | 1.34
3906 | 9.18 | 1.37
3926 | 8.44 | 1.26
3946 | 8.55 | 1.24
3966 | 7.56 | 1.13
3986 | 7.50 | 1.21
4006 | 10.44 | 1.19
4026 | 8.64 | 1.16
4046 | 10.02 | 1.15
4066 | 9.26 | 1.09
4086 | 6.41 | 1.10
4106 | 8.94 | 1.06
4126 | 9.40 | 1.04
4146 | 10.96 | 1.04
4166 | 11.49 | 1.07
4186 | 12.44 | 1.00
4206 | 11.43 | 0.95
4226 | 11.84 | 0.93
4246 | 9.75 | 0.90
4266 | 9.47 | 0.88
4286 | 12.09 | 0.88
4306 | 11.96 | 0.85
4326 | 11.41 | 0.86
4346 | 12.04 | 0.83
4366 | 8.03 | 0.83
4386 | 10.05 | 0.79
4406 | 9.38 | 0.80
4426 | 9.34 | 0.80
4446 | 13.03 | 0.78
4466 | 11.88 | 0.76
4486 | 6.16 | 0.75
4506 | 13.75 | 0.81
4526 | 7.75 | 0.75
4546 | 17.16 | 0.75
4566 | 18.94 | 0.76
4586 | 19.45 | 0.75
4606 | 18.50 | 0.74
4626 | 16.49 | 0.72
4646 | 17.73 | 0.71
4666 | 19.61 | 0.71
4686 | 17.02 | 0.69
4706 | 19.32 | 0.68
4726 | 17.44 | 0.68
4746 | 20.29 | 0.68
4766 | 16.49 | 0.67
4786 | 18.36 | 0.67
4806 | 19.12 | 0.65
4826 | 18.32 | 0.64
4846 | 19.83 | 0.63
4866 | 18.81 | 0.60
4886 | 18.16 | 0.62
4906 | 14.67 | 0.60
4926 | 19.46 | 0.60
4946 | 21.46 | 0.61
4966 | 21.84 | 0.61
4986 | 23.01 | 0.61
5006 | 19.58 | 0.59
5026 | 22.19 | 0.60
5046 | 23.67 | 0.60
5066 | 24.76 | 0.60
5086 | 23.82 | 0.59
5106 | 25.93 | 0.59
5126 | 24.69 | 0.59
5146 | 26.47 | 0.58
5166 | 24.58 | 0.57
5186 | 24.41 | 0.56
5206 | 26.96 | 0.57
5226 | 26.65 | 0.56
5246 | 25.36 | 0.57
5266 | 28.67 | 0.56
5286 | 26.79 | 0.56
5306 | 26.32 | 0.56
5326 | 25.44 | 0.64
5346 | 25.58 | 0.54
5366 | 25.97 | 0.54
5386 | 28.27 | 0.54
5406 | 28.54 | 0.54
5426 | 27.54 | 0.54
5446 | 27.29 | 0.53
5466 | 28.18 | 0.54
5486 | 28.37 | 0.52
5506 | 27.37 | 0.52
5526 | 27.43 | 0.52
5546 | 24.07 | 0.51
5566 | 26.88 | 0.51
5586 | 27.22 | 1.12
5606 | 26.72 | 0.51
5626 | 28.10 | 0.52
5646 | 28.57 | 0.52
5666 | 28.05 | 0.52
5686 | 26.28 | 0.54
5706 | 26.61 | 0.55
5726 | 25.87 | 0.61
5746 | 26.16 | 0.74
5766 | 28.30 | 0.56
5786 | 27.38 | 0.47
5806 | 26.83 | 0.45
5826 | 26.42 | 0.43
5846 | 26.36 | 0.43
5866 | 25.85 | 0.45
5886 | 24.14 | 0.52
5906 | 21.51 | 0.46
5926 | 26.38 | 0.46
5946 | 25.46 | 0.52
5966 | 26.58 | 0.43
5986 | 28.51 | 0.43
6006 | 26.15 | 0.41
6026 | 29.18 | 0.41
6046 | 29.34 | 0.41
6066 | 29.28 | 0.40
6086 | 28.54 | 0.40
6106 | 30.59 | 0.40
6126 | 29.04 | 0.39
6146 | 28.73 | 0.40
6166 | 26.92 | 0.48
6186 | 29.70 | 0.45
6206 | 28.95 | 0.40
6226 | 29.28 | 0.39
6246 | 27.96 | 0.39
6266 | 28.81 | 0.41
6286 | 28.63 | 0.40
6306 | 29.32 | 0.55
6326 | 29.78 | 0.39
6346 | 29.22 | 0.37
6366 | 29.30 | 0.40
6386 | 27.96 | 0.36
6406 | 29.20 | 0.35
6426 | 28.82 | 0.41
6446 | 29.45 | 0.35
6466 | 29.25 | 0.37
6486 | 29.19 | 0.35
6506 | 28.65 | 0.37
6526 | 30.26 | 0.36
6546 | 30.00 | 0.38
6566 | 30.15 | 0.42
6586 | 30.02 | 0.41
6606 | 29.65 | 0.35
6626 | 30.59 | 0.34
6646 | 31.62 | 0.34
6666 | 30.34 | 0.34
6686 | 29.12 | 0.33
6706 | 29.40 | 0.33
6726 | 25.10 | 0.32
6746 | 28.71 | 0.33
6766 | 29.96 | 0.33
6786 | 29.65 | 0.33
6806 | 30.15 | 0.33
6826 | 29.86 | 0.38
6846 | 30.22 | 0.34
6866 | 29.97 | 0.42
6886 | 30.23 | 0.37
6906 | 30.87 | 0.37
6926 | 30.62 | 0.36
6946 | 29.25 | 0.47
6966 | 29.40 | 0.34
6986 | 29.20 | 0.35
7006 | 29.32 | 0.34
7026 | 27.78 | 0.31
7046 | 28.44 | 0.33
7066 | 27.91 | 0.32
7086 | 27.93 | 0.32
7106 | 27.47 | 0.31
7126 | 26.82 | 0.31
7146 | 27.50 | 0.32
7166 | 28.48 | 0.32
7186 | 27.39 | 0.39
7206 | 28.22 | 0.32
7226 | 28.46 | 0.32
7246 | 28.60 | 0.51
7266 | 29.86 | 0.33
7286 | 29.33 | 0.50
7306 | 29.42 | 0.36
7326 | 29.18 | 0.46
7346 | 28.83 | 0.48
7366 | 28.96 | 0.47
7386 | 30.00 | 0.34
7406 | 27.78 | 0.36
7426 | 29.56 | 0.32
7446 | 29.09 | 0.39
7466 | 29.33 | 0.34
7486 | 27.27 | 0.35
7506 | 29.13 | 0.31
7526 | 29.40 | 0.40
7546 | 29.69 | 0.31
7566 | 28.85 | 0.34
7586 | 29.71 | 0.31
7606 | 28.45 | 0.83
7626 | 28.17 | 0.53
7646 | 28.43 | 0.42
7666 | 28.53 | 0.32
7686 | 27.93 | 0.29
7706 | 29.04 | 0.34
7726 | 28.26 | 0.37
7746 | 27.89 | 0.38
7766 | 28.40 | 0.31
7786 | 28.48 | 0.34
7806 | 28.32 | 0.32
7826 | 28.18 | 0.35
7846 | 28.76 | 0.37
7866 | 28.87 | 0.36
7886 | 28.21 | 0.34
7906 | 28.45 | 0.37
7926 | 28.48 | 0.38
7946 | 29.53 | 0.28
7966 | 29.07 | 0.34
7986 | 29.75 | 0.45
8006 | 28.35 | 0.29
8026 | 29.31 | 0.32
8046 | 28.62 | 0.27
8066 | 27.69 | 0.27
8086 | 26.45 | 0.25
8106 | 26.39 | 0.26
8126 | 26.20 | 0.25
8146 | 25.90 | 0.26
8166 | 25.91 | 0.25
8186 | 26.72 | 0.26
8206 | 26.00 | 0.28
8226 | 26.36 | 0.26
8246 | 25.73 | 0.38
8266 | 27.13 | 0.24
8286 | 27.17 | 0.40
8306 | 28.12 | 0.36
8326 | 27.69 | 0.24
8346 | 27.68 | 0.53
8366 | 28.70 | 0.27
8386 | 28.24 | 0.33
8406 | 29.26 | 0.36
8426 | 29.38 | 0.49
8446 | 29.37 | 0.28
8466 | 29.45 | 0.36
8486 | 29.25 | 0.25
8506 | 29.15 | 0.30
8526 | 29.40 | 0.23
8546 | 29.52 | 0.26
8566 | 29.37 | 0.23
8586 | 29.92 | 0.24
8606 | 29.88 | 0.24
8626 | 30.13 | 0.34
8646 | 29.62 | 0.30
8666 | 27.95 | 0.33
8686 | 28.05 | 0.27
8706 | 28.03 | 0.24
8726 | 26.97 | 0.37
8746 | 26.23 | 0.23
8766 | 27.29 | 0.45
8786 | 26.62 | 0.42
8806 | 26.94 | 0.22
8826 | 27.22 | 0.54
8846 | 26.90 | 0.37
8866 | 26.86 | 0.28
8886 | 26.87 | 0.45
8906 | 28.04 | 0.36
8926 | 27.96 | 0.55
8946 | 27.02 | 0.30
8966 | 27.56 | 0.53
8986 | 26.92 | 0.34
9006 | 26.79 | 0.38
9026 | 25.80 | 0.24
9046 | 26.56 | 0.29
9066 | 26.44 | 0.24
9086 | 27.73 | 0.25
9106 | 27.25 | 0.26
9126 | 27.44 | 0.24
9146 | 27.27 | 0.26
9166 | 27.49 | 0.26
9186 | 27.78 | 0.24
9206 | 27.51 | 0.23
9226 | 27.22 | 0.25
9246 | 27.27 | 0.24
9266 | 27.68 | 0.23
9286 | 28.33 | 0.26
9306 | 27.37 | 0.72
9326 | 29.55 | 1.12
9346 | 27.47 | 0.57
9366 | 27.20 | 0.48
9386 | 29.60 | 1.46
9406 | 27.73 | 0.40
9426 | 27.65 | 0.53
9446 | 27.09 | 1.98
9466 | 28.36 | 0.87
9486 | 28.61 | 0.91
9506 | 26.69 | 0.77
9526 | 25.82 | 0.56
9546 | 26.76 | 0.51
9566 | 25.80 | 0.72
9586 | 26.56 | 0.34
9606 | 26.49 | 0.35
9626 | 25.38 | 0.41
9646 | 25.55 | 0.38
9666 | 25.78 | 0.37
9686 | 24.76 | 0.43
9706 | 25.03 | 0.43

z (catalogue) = 0.140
